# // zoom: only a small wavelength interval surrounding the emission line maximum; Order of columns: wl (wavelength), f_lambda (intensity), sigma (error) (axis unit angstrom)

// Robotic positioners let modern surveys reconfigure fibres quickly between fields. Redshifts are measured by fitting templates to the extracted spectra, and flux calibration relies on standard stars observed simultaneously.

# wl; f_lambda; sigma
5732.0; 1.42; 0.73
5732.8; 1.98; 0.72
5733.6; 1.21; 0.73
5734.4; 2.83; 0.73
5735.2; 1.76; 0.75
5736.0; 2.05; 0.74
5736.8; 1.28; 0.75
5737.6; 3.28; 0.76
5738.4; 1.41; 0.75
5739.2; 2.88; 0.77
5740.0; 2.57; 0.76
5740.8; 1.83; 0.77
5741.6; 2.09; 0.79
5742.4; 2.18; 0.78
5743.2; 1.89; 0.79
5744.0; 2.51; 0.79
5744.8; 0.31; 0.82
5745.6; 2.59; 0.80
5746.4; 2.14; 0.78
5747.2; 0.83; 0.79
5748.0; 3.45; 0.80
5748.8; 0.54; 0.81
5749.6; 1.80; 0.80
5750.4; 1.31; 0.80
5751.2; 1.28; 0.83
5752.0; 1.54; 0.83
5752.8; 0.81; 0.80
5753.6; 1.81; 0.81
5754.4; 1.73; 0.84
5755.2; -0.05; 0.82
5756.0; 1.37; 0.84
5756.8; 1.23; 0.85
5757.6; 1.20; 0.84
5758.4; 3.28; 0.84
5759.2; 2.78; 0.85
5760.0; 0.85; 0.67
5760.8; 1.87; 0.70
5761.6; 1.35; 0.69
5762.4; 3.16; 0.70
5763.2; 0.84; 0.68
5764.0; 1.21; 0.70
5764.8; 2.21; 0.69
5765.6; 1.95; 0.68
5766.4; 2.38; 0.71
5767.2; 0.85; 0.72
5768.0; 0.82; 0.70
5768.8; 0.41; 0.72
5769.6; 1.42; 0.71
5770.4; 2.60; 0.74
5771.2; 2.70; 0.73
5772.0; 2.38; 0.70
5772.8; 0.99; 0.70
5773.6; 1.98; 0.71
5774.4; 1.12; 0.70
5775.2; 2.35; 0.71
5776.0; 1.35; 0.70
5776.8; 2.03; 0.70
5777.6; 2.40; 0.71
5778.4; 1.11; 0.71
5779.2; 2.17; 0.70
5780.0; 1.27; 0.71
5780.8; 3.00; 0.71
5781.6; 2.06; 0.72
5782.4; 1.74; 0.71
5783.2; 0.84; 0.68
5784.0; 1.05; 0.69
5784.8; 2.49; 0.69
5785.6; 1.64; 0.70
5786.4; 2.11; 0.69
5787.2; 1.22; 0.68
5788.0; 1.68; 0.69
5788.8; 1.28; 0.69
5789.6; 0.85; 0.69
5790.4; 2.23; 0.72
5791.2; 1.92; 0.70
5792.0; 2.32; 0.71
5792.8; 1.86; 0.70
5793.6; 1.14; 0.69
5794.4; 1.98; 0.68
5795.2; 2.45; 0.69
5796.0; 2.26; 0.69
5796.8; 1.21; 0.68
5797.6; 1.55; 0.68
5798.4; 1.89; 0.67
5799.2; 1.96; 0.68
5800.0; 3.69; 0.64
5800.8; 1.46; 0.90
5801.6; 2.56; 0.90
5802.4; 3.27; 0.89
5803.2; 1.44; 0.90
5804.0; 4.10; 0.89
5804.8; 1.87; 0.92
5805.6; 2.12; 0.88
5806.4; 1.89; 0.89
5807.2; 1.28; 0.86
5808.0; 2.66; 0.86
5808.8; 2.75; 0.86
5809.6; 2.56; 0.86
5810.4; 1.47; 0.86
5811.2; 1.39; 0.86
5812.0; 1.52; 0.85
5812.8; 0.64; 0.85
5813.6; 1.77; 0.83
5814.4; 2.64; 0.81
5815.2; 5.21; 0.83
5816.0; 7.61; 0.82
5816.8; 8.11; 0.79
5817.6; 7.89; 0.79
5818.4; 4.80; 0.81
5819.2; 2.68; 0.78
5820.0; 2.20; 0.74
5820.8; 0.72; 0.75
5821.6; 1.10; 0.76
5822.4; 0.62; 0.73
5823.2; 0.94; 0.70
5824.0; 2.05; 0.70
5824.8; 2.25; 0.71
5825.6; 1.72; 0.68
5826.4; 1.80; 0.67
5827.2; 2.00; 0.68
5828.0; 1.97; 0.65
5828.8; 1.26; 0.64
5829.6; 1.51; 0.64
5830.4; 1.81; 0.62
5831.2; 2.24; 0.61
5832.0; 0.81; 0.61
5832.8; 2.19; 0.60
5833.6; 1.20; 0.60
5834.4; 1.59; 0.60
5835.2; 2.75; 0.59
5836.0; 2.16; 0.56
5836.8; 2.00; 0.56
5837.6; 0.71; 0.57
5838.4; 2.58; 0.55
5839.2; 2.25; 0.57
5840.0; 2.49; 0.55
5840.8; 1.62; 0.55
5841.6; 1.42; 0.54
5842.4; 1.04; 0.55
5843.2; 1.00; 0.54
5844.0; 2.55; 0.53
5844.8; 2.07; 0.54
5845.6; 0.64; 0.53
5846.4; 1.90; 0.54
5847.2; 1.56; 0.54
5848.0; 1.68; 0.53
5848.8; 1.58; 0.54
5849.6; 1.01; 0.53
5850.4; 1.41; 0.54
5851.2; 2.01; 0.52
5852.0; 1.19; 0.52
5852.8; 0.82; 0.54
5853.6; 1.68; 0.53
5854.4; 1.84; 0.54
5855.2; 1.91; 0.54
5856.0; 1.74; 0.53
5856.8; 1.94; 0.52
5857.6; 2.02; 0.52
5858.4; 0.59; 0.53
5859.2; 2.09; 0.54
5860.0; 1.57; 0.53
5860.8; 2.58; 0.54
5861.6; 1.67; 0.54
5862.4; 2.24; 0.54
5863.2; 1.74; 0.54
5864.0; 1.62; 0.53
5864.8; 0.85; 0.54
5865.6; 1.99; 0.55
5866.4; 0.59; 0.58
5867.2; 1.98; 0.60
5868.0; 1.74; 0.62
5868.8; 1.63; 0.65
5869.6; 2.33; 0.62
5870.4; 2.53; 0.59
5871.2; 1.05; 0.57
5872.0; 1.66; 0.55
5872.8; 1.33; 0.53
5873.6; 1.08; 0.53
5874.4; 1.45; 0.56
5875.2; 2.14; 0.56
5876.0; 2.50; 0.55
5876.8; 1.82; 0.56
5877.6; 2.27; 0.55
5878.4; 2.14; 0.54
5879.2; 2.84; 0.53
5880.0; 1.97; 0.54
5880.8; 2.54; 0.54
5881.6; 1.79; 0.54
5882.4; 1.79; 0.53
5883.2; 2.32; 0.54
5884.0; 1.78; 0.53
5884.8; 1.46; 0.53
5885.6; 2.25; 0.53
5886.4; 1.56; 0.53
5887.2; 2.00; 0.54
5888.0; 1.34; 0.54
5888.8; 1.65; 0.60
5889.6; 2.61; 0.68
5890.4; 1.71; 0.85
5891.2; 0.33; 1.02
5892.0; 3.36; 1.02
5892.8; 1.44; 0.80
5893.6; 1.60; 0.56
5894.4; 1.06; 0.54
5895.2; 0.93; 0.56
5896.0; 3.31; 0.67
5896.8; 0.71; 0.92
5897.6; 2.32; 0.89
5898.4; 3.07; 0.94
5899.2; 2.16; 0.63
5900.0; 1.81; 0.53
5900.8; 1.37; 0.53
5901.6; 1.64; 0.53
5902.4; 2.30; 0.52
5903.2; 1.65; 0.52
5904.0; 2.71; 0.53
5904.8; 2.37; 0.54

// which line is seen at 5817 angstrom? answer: H-beta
